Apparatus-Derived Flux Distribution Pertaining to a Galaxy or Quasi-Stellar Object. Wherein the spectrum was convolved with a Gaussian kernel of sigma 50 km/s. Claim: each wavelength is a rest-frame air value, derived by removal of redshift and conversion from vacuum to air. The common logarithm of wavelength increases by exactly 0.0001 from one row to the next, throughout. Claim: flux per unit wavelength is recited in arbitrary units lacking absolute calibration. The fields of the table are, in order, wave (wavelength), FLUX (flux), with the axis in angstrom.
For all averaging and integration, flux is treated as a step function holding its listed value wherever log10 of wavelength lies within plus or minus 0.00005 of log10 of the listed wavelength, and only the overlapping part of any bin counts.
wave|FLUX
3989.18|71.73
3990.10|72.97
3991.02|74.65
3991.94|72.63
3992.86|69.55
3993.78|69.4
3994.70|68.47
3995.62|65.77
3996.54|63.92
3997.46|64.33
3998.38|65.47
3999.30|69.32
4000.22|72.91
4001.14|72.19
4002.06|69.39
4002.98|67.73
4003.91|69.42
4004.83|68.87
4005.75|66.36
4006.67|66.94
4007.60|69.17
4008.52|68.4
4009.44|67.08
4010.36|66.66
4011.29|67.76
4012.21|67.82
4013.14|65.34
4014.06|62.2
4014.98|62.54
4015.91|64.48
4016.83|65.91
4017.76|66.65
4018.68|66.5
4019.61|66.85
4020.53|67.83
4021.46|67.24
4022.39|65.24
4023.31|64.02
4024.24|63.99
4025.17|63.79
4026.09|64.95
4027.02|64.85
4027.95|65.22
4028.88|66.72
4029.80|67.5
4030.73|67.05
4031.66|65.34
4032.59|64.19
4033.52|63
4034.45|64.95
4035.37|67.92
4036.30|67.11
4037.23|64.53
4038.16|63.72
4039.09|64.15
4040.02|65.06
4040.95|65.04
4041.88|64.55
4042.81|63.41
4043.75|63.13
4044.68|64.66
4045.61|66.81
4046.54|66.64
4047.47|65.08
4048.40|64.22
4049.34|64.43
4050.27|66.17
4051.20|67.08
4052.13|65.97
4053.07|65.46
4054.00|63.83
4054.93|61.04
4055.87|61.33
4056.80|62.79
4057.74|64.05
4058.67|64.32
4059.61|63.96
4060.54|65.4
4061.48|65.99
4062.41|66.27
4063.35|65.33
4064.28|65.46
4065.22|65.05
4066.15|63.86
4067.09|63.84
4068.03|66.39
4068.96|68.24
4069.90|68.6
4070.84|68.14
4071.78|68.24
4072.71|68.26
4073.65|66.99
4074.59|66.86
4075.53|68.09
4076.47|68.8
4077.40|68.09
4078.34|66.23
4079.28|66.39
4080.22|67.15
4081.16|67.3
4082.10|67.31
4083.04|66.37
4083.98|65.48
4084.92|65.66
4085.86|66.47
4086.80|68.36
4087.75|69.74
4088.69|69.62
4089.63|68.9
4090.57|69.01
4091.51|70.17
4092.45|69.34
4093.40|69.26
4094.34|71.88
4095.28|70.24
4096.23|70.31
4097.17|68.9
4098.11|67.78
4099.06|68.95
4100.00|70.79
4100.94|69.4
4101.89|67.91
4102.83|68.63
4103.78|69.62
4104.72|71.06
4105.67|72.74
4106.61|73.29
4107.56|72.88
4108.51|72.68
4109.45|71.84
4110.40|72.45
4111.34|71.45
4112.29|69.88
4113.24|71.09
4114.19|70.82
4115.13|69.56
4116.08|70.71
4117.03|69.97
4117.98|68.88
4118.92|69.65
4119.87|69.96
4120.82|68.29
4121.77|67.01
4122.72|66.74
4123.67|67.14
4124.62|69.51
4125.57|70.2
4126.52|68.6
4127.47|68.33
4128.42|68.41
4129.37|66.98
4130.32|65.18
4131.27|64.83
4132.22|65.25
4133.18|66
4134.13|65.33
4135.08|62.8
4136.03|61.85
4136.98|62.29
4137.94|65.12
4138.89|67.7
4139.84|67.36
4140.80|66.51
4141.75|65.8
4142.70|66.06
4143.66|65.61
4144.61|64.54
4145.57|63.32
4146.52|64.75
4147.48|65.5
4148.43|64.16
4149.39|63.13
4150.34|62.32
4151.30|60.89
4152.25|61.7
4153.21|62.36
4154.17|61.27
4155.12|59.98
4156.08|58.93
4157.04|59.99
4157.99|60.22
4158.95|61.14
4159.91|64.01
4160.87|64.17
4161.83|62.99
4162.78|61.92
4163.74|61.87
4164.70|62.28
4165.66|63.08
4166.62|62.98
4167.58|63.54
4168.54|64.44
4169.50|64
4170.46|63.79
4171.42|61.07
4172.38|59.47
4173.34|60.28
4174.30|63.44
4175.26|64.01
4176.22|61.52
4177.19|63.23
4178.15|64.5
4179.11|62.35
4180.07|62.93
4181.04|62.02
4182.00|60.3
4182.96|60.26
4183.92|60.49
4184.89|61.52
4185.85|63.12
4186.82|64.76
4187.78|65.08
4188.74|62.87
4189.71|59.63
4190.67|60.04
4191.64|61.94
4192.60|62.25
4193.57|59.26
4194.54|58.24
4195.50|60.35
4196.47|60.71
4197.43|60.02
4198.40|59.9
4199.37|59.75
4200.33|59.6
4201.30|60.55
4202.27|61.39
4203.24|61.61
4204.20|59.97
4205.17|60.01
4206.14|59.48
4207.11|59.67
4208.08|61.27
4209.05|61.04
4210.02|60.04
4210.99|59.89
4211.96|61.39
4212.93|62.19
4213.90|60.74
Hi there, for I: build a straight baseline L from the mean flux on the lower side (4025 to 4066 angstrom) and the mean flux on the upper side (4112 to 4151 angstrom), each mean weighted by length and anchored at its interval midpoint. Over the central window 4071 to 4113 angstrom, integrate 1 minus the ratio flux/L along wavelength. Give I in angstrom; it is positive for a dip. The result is -2.0 angstrom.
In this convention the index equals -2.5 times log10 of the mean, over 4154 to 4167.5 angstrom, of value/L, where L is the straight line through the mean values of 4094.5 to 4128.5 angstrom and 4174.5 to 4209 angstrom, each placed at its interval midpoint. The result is 0.05 mag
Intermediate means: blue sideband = 69.9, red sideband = 61.3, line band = 61.9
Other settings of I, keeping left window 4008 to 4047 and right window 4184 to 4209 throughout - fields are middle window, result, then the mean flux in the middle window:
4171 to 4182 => -0.13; 62.2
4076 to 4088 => -0.58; 67.1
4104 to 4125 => -2.40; 70.3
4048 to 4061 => 0.10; 64.3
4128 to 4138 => -0.36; 64.9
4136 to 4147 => -0.50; 65.2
